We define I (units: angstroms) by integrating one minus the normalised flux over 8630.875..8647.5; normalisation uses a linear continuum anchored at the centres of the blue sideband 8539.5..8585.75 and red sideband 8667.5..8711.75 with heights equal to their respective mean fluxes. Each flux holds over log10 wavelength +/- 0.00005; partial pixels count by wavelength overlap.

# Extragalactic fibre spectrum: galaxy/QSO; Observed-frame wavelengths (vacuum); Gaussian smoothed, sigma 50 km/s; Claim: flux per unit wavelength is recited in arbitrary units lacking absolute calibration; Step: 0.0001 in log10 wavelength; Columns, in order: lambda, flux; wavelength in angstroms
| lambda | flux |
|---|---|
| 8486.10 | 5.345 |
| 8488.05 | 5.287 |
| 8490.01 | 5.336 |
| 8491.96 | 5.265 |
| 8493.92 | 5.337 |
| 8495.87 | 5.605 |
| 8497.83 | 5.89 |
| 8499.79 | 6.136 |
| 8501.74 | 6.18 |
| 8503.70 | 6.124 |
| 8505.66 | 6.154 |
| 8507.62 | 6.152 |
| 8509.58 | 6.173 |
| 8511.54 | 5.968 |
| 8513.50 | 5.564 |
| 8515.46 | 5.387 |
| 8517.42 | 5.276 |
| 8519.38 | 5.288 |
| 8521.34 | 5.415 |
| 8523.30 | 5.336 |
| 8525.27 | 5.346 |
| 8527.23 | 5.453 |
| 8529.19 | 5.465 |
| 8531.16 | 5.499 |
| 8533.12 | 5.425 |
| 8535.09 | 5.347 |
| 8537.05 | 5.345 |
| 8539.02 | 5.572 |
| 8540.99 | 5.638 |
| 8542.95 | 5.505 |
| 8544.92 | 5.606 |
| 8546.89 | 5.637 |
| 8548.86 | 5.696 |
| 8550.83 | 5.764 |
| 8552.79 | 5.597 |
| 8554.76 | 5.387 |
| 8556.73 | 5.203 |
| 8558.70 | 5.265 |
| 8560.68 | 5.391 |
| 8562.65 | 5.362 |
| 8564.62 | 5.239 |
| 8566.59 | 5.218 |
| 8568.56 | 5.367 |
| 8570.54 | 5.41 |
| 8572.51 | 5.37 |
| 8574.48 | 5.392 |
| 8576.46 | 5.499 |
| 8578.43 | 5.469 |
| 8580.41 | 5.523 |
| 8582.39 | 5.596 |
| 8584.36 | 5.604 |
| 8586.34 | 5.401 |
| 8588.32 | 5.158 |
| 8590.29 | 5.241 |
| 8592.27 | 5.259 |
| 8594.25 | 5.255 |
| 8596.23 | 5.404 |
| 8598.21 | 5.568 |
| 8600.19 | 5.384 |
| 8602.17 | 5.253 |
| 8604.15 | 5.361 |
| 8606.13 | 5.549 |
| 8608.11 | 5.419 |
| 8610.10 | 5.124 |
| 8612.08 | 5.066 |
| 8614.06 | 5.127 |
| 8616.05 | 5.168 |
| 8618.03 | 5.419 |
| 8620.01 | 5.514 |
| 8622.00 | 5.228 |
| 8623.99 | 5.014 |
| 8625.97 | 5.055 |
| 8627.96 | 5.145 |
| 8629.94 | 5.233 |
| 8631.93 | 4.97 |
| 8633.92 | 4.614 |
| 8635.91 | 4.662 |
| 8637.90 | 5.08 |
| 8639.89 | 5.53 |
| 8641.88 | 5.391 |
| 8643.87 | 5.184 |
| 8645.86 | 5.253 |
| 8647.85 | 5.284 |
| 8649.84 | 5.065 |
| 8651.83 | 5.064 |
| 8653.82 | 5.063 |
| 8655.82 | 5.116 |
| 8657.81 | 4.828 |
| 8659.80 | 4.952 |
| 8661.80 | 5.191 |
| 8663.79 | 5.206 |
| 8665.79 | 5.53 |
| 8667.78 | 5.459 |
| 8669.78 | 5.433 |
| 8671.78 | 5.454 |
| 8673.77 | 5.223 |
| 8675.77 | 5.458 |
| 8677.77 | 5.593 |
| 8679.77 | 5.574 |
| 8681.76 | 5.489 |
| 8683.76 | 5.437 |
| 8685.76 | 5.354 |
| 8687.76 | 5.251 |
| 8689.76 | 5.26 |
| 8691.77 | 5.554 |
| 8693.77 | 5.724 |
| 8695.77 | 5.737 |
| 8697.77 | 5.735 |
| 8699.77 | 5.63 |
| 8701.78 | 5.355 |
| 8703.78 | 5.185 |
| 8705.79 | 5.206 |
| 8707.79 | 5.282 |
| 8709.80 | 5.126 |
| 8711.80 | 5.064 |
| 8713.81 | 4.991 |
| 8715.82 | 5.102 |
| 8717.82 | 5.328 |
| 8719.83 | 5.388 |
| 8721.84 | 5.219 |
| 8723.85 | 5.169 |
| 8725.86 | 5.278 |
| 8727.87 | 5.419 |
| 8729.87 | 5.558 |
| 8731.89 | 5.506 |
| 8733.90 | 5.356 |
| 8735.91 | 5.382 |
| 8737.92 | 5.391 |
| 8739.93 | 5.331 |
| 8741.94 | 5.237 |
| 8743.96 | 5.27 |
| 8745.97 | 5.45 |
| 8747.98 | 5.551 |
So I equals 1.1 angstroms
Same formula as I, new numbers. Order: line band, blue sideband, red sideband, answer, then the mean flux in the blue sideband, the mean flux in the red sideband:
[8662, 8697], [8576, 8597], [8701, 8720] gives -1.4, 5.4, 5.19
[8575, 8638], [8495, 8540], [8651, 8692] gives 2.2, 5.66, 5.3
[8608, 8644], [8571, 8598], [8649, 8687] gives 1.3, 5.4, 5.29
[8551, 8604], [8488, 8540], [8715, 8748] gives 1.4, 5.61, 5.35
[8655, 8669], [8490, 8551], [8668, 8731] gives 0.6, 5.62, 5.37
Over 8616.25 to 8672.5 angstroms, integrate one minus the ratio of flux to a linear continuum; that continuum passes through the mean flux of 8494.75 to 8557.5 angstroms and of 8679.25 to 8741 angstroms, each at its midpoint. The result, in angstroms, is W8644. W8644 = 2.9 angstroms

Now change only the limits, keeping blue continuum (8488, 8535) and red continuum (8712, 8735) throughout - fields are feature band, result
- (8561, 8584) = 0.51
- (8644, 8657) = 0.65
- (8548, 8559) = 0.13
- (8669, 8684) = -0.26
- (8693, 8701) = -0.54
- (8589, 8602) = 0.36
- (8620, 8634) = 0.89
